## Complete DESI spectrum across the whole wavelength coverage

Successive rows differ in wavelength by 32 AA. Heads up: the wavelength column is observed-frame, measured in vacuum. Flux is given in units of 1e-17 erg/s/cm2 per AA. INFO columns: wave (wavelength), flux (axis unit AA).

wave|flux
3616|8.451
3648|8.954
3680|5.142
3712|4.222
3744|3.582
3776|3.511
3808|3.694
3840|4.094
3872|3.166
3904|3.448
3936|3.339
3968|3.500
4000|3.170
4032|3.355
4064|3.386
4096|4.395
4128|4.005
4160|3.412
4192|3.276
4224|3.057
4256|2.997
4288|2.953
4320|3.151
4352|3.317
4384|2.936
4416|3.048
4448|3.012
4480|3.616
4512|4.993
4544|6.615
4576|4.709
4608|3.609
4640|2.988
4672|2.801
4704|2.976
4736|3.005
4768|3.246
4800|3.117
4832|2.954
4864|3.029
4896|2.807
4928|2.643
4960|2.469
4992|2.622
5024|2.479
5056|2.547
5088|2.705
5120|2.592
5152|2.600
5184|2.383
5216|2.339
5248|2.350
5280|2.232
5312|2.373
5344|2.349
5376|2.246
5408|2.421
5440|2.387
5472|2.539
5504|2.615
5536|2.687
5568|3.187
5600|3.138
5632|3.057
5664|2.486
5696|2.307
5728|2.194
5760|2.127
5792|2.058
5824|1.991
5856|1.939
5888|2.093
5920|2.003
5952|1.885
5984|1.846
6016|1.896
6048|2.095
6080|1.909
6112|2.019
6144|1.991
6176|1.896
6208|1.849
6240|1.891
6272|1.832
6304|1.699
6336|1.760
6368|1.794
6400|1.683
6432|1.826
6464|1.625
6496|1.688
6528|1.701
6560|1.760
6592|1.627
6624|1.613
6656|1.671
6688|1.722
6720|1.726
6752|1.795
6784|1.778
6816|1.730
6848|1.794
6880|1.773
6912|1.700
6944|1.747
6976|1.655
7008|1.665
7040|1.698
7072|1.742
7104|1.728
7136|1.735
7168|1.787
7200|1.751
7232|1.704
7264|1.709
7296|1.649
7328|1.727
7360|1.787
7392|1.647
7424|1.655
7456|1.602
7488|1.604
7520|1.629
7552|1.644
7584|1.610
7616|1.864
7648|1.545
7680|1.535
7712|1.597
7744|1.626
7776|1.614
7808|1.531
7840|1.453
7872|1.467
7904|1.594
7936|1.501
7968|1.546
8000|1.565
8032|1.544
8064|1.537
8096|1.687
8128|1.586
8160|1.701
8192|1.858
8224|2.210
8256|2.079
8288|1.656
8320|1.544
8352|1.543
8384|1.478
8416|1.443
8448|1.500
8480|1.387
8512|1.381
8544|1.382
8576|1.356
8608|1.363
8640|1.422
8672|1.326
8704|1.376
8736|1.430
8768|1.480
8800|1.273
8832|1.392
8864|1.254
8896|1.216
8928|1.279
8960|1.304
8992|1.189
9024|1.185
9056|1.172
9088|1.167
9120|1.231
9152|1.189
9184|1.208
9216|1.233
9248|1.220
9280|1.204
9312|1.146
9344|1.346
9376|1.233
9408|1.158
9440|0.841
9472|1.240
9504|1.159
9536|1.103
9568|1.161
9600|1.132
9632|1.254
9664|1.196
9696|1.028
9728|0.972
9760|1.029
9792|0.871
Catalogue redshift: 1.94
